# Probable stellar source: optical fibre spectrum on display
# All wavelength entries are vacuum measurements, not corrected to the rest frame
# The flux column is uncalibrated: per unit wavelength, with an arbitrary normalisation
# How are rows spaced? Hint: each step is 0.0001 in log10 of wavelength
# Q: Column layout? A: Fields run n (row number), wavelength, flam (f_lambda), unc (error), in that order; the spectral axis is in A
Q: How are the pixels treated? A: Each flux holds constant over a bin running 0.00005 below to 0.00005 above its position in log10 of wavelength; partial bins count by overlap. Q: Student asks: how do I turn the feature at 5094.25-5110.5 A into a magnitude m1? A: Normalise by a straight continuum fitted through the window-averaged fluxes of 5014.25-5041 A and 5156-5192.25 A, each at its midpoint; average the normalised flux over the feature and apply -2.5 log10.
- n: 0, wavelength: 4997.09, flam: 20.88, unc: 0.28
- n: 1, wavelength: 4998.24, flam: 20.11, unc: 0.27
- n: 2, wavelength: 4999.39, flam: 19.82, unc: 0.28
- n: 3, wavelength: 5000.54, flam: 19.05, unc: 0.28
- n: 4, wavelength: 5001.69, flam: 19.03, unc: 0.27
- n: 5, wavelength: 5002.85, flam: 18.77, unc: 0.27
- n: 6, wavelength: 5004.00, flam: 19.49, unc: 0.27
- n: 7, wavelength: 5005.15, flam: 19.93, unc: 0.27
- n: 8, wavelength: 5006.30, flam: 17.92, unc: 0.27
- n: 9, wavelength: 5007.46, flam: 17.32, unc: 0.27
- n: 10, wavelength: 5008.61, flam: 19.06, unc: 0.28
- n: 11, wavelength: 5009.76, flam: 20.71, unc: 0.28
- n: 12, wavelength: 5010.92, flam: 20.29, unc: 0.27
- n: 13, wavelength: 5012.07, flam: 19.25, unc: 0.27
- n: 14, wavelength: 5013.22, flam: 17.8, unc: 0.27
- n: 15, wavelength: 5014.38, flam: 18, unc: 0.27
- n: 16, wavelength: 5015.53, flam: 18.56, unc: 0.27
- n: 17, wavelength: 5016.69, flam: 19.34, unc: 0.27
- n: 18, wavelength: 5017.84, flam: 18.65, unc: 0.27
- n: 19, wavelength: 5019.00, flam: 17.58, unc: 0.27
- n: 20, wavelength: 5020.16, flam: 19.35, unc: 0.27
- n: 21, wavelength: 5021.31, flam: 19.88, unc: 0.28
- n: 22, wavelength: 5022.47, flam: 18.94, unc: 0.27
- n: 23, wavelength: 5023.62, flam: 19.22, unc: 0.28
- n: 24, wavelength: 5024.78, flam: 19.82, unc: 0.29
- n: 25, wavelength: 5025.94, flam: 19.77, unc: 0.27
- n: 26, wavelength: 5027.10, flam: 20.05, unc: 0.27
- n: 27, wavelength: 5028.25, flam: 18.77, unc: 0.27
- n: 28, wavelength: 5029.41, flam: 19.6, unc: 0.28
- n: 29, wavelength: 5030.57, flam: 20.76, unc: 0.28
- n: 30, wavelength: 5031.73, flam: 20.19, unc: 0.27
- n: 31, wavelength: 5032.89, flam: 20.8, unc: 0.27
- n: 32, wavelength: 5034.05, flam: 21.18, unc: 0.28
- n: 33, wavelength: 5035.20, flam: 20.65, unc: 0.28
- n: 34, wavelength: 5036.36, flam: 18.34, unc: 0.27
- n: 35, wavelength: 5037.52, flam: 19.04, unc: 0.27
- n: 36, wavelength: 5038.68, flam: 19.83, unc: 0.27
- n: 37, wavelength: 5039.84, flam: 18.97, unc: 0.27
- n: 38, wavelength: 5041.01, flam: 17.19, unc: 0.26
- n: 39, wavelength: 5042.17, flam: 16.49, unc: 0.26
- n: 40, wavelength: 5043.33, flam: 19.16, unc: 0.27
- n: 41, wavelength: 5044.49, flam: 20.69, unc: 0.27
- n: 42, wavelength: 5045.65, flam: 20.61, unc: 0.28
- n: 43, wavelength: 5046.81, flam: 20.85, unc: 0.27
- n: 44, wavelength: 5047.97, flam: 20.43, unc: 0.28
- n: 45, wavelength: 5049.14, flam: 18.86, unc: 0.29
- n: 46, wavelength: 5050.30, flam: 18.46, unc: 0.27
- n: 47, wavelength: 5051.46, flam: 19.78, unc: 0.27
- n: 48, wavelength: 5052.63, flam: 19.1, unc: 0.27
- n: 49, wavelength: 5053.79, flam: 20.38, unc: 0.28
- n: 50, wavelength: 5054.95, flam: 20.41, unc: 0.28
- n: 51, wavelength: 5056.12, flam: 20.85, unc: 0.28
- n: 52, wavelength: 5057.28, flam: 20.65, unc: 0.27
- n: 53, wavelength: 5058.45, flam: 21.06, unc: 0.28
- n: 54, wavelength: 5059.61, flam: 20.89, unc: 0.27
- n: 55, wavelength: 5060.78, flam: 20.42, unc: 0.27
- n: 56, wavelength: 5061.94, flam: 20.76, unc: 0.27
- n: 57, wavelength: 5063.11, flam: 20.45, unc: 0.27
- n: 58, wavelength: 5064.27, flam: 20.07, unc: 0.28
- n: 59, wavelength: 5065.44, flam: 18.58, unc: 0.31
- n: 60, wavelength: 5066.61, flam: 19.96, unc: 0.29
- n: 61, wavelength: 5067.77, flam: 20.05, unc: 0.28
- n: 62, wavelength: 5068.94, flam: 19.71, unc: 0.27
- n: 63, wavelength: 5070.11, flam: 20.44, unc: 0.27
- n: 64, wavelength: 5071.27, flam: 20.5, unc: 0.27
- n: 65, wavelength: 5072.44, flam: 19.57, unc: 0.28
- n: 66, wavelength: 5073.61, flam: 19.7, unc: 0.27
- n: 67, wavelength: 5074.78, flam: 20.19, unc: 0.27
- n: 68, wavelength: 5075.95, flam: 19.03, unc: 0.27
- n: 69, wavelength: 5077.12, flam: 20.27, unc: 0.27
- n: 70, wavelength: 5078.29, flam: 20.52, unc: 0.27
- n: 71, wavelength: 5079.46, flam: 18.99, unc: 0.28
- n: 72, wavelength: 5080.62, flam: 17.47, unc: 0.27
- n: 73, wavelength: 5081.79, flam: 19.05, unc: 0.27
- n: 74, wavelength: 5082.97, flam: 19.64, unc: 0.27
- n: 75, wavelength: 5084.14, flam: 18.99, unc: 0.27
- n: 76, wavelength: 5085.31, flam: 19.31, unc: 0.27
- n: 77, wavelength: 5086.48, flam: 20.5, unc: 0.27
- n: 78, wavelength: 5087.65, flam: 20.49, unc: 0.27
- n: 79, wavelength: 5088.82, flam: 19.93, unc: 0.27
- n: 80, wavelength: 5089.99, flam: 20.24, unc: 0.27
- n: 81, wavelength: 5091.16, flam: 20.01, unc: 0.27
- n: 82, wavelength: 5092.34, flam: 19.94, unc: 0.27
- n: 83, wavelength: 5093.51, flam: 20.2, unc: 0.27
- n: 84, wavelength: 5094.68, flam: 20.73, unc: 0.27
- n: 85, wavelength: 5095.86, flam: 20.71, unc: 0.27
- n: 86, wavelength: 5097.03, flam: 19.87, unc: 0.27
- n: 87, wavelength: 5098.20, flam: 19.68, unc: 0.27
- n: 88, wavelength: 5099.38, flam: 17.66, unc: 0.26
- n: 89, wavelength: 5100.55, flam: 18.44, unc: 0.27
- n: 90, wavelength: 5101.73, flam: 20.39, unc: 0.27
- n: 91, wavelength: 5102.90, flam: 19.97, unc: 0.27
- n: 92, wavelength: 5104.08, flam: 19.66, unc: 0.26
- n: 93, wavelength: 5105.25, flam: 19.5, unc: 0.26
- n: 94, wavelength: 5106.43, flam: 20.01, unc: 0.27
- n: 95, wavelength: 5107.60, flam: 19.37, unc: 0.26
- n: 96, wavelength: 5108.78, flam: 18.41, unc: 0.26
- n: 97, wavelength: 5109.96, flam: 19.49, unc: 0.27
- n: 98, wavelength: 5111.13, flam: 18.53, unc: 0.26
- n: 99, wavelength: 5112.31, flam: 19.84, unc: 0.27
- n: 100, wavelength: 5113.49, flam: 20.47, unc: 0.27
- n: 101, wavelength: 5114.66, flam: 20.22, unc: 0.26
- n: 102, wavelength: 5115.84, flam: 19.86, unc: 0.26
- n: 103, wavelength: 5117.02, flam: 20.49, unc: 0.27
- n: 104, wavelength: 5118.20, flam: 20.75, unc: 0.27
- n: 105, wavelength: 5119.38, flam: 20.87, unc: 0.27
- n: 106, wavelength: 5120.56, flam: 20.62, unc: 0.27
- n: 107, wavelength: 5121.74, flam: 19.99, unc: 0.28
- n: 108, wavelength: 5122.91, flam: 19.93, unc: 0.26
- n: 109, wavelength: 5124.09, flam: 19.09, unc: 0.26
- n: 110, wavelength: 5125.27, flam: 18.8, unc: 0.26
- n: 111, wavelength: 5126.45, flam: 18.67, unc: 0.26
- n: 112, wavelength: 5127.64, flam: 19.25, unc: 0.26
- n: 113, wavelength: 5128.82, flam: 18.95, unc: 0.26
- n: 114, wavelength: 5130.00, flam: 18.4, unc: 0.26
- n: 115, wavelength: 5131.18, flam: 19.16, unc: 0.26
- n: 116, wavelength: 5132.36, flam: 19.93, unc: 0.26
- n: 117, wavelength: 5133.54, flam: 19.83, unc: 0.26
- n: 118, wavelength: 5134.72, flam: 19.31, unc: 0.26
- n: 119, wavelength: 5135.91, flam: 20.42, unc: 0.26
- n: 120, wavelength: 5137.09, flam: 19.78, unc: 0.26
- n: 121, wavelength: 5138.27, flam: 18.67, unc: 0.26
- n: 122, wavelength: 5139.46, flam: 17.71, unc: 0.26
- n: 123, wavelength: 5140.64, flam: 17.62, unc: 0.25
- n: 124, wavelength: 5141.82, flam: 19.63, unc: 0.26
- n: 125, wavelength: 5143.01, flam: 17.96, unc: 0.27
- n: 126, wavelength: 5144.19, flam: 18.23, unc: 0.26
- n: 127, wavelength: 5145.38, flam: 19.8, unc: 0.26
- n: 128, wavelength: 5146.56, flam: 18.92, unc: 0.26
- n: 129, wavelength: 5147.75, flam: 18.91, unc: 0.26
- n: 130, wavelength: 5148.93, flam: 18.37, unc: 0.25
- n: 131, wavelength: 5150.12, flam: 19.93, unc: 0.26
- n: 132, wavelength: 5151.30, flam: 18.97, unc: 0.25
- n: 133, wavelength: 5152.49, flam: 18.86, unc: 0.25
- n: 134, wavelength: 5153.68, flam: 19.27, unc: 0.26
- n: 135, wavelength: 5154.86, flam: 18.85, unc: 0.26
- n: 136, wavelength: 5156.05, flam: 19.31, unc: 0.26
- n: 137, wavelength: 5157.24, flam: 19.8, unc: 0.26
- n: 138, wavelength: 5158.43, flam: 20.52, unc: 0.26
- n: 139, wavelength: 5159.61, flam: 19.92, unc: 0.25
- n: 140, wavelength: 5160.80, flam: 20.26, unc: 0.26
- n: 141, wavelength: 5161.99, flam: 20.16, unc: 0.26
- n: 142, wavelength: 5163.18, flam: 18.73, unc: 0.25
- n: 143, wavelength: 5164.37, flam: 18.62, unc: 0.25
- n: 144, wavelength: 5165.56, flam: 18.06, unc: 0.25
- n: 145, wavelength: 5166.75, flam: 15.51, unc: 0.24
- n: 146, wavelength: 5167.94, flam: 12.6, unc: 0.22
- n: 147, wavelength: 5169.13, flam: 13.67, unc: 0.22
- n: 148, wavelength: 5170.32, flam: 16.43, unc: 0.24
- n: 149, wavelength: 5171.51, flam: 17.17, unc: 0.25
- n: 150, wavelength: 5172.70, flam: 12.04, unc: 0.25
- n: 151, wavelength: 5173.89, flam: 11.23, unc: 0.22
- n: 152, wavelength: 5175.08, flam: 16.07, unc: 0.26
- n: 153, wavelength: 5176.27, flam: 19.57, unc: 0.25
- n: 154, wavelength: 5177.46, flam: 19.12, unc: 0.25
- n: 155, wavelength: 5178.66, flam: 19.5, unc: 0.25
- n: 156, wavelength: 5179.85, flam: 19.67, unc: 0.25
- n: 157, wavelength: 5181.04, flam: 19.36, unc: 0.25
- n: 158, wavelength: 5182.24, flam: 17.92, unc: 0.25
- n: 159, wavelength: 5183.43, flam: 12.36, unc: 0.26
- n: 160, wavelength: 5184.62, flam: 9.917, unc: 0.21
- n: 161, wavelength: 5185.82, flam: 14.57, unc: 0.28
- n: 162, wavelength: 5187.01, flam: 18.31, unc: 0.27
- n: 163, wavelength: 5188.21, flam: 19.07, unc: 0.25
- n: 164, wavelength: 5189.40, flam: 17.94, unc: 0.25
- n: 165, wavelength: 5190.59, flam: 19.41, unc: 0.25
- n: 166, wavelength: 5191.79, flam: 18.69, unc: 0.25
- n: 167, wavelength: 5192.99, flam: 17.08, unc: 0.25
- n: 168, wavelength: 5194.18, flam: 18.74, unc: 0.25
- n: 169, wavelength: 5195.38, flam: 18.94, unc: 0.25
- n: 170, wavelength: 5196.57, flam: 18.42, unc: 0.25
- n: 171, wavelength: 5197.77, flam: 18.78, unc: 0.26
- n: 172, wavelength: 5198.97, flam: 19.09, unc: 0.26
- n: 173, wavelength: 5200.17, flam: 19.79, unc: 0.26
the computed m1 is -0.07 mag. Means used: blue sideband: 19.4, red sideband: 17.2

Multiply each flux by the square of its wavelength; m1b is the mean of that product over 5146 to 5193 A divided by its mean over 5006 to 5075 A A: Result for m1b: 0.9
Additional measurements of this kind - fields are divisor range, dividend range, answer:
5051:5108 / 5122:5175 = 0.95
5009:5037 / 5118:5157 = 1.03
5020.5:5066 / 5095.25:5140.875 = 1.01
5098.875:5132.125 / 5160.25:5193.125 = 0.88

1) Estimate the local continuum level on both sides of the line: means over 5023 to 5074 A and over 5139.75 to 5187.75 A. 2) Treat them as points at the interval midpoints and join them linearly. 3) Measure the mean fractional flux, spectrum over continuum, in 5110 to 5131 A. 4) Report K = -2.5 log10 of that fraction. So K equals -0.07 mag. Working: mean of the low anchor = 19.8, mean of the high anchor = 17.6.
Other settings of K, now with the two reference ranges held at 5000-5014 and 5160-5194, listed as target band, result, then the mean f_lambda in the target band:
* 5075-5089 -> -0.082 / 19.5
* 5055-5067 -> -0.112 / 20.4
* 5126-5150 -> -0.094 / 19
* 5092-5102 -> -0.103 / 19.7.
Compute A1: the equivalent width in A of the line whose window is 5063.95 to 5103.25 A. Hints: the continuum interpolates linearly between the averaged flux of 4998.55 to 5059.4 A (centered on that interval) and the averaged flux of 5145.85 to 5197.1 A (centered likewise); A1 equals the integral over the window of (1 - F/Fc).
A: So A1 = -2.0 A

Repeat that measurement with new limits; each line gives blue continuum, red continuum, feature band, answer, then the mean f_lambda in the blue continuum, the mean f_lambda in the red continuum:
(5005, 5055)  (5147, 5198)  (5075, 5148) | -4.41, 19.3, 17.7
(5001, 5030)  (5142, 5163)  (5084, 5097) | -0.63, 19.1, 19.3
